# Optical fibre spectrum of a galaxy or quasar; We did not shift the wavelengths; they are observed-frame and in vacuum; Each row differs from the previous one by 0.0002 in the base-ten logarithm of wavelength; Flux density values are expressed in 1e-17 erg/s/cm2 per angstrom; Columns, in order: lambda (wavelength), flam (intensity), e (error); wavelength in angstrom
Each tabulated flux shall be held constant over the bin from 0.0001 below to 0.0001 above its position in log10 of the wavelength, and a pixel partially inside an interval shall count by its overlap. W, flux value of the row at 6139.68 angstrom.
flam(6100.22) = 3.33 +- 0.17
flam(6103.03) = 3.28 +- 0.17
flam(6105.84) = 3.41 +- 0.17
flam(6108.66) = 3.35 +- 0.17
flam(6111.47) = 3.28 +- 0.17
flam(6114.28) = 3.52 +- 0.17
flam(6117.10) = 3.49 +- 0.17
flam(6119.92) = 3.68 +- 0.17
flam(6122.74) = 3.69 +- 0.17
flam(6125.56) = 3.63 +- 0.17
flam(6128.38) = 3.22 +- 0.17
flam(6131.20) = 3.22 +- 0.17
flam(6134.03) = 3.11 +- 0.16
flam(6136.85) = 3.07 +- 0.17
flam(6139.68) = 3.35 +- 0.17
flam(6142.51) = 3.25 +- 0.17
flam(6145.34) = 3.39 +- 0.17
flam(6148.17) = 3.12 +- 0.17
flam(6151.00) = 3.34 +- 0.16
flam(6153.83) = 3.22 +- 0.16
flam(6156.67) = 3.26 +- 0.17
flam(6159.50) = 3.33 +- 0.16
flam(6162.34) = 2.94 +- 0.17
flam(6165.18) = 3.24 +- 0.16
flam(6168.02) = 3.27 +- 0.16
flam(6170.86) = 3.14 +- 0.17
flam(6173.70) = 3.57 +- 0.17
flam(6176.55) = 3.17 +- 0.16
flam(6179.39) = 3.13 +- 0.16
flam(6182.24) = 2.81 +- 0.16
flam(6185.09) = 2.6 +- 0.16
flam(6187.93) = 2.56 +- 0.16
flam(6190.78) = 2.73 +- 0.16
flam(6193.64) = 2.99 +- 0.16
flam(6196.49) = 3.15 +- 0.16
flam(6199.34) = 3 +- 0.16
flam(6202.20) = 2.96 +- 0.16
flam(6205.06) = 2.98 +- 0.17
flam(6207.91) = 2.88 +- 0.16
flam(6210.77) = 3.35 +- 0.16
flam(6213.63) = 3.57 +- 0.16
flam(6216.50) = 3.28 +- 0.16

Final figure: 3.35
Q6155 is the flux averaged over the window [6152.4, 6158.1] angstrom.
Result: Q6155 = 3.24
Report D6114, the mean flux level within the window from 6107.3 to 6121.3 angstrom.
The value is 3.46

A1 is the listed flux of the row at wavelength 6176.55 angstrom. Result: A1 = 3.17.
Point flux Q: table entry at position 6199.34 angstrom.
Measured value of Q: 3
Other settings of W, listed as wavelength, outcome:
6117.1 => 3.49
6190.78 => 2.73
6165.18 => 3.24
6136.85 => 3.07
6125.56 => 3.63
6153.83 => 3.22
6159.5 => 3.33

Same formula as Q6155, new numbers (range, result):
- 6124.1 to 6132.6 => 3.36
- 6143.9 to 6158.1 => 3.27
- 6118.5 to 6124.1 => 3.68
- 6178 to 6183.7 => 2.96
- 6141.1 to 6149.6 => 3.25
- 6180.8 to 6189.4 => 2.66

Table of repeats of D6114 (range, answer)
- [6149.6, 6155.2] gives 3.28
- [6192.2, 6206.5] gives 3.02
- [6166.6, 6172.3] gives 3.21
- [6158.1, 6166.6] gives 3.17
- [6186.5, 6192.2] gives 2.65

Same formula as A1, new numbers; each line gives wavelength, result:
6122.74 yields 3.69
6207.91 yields 2.88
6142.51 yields 3.25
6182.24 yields 2.81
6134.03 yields 3.11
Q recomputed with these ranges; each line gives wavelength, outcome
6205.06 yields 2.98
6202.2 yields 2.96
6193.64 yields 2.99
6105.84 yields 3.41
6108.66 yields 3.35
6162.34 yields 2.94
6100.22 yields 3.33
